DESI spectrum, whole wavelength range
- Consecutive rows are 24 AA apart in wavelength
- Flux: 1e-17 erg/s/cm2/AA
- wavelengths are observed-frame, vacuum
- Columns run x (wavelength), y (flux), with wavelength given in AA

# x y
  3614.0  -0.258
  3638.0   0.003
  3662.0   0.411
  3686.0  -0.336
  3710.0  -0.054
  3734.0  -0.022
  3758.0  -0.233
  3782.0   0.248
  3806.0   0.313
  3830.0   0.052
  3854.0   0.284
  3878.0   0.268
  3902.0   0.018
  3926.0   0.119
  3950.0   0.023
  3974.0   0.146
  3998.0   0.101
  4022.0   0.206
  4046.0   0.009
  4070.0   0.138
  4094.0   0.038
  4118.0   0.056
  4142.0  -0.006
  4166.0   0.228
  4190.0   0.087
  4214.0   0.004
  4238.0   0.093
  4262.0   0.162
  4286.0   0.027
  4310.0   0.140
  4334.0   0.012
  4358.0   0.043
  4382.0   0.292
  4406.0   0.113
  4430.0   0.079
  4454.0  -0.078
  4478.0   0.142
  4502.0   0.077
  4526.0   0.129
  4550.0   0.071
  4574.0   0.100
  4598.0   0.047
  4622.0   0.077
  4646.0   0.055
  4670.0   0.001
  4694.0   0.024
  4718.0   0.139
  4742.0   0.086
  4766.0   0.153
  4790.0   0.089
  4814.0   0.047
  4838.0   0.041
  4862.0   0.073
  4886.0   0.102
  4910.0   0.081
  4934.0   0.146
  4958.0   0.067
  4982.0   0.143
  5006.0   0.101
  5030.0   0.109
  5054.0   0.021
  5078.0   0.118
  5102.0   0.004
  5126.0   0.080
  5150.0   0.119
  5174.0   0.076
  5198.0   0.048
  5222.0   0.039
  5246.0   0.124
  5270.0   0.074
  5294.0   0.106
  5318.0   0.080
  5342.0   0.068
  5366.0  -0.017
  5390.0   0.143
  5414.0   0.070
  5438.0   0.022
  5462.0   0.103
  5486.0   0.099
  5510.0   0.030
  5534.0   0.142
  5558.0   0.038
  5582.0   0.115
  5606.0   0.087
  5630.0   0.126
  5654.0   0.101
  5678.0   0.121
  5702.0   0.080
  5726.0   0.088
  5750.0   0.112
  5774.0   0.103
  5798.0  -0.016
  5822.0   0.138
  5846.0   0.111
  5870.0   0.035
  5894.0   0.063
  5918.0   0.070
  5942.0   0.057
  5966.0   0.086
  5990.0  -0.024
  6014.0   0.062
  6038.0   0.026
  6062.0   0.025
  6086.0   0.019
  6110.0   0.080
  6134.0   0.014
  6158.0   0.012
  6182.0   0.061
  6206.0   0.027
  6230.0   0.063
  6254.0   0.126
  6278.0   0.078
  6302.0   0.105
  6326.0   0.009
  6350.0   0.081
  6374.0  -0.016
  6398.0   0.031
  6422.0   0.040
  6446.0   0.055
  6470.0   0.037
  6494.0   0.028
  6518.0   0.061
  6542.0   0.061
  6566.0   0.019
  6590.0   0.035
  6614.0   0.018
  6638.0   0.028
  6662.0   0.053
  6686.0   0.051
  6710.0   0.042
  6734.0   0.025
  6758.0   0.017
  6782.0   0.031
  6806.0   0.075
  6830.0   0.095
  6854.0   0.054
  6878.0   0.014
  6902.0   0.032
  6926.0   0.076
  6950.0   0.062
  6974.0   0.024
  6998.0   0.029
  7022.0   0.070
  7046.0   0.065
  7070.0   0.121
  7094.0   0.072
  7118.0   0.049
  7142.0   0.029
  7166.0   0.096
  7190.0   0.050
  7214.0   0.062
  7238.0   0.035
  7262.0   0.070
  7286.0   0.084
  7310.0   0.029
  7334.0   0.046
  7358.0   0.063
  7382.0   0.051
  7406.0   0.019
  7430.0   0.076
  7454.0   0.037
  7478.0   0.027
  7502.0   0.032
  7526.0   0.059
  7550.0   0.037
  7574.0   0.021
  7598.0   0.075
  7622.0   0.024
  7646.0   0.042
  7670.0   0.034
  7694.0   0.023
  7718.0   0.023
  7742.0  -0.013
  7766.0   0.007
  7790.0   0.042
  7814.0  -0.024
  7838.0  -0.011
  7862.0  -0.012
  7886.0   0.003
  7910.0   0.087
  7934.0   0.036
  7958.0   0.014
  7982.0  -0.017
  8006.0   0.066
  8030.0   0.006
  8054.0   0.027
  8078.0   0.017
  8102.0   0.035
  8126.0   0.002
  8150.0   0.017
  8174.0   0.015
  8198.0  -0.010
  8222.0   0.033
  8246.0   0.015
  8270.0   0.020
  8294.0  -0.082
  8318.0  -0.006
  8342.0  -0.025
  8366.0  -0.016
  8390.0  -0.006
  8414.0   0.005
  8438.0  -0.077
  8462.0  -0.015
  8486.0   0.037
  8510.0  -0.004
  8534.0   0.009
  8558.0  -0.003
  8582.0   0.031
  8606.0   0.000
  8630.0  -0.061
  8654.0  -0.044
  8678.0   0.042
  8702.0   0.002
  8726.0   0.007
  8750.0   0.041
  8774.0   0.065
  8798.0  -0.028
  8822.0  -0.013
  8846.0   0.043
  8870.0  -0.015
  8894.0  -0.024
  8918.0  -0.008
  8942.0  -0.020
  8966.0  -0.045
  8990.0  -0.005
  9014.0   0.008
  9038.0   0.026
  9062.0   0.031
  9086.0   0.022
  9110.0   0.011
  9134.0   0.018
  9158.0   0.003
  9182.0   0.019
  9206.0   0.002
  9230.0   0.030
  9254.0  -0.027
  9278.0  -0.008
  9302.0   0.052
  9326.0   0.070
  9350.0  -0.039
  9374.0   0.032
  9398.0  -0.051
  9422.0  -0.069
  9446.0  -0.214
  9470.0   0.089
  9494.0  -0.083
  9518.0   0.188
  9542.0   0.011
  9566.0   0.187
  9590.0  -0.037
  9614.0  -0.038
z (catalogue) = 1.55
